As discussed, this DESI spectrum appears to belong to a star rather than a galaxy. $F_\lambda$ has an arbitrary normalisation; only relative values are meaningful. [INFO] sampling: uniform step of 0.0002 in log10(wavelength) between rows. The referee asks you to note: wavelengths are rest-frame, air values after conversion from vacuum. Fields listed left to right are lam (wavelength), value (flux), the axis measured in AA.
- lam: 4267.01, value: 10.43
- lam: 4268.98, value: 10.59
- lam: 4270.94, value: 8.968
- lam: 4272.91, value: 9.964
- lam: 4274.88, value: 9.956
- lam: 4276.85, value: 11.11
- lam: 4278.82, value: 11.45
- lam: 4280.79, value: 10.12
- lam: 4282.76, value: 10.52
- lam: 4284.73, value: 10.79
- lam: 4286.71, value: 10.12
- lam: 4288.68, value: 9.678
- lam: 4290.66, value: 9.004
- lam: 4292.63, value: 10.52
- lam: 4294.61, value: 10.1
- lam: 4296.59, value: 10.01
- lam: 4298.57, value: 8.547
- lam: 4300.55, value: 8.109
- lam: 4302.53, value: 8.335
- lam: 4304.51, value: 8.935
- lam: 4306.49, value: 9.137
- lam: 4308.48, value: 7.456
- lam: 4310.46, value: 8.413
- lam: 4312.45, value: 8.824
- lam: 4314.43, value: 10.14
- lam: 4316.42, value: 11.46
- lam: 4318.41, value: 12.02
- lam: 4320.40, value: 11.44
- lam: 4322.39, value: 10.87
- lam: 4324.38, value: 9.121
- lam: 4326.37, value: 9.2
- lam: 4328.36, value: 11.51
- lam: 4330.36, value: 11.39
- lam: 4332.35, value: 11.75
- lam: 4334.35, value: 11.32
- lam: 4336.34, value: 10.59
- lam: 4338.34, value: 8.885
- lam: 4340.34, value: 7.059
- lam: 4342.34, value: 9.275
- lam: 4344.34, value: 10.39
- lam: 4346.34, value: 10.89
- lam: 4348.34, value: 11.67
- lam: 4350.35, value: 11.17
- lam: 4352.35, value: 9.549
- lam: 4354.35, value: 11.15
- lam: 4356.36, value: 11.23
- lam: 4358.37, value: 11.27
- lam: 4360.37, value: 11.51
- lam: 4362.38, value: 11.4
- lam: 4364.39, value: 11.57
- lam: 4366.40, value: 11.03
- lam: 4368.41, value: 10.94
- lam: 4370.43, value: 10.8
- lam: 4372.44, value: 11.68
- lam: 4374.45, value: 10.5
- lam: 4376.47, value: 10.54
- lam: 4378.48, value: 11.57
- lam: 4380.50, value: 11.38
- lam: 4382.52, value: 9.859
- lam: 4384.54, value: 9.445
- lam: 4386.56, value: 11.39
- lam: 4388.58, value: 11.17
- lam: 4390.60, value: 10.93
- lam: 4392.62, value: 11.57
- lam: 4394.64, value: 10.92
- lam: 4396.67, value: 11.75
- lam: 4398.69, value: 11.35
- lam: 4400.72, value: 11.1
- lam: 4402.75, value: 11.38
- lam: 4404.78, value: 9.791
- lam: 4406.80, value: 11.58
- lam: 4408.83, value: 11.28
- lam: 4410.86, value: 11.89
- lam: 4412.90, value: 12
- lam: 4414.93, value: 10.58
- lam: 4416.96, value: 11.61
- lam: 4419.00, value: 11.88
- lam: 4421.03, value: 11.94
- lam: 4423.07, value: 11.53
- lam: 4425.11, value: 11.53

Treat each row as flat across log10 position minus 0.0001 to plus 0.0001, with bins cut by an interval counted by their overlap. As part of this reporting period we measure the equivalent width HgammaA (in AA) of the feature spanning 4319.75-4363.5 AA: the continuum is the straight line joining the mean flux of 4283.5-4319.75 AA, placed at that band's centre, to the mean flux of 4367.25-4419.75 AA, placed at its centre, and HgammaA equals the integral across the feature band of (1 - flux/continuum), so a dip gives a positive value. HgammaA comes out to -1.4 AA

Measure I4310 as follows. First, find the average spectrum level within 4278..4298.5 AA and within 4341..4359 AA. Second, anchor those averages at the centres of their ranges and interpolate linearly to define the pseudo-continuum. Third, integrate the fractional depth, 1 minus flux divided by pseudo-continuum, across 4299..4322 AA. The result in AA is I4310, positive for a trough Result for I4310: 1.87 AA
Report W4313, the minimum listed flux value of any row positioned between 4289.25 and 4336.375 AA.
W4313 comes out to 7.456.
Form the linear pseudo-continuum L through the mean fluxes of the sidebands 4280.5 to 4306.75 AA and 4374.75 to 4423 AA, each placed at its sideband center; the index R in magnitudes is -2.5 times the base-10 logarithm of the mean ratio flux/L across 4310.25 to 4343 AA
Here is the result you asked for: -0.02 mag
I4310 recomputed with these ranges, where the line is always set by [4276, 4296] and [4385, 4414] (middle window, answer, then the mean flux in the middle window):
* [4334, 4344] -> 1.3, 9.37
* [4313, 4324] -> -0.4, 11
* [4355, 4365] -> -0.4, 11.4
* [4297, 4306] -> 1.6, 8.62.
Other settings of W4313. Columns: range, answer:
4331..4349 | 7.059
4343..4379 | 9.549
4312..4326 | 8.824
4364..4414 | 9.445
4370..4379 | 10.5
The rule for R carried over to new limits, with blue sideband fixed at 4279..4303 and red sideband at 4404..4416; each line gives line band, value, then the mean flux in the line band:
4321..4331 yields -0.03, 10.4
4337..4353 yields 0.06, 9.88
